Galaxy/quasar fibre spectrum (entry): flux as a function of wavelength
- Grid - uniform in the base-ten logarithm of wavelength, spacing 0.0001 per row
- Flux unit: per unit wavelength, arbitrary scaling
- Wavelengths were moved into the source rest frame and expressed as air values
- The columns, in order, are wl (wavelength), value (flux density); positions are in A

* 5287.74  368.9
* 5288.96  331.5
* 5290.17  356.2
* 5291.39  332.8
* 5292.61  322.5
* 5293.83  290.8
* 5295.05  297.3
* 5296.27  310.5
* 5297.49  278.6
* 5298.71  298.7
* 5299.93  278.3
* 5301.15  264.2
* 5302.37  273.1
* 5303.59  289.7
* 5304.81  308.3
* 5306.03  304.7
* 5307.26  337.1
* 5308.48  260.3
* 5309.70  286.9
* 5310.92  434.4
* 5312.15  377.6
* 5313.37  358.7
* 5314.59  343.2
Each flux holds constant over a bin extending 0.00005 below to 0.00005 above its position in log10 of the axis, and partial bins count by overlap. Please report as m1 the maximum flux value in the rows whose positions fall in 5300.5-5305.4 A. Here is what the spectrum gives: 308.3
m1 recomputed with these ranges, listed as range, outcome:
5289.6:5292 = 356.2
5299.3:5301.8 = 278.3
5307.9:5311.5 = 434.4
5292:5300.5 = 322.5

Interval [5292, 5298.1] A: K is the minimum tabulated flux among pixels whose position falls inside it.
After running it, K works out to 278.6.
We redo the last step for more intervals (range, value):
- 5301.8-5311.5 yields 260.3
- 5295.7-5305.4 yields 264.2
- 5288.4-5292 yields 331.5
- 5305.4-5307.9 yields 304.7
